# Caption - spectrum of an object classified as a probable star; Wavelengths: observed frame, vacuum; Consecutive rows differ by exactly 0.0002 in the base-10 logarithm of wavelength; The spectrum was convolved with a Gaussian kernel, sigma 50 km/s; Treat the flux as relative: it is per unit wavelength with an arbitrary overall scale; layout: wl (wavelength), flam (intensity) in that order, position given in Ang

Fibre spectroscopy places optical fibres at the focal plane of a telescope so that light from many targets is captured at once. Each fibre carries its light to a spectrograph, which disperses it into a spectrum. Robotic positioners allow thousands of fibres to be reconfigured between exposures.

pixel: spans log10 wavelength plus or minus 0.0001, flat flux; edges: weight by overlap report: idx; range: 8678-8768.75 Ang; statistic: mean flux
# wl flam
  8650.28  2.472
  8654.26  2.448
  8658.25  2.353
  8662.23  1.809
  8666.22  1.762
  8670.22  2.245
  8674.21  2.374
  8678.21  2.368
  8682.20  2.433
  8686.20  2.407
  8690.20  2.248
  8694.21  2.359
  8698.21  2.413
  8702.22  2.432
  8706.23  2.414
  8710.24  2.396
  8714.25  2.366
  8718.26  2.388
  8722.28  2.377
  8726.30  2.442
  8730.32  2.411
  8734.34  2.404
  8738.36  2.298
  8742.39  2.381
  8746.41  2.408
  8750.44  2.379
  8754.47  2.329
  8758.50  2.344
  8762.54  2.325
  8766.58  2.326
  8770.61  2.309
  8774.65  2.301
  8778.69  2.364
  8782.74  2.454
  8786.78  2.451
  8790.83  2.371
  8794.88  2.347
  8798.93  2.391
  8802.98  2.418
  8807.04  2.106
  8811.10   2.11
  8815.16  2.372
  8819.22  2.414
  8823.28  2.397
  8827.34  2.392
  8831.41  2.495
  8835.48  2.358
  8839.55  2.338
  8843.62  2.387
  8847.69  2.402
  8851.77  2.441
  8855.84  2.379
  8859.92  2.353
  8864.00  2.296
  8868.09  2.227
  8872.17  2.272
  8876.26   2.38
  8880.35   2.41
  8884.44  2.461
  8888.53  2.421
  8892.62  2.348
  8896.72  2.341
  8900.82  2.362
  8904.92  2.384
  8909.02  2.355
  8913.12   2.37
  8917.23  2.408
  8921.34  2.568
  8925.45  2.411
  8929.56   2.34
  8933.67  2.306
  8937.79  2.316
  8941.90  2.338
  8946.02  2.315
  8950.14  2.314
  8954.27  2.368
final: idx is 2.38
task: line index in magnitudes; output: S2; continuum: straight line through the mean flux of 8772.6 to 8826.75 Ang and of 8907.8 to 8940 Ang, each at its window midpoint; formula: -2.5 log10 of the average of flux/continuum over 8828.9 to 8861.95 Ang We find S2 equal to -0.02 mag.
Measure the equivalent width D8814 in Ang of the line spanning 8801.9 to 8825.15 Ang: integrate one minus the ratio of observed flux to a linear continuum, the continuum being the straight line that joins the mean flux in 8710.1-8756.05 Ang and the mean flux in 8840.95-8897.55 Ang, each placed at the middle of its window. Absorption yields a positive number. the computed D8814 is 0.7 Ang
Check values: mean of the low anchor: 2.38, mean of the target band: 2.3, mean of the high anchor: 2.37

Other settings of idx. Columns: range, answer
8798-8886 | 2.35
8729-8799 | 2.37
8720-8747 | 2.39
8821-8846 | 2.4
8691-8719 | 2.39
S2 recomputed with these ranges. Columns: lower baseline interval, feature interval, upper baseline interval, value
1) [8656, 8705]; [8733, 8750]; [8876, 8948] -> -0.03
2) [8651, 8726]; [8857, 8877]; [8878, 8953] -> 0.03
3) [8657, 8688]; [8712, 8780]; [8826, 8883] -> -0.04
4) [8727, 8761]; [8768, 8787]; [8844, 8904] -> 0.00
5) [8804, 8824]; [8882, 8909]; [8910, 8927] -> 0.01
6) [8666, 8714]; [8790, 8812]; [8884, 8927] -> 0.04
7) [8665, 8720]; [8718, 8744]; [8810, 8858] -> -0.02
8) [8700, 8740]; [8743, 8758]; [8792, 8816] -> -0.01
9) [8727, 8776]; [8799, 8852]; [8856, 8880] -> -0.01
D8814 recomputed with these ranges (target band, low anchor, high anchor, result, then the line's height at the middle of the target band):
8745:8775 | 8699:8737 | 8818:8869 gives 0.7 Ang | 2.39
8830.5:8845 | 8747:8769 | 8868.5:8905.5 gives -0.2 Ang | 2.36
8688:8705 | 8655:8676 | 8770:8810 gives -1.4 Ang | 2.18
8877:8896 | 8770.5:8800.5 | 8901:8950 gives -0.2 Ang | 2.37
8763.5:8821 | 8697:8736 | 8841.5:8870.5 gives 1.0 Ang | 2.38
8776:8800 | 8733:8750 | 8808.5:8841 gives -0.3 Ang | 2.36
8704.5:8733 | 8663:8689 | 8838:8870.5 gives -1.6 Ang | 2.27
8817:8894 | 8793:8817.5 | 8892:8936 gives -1.5 Ang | 2.33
